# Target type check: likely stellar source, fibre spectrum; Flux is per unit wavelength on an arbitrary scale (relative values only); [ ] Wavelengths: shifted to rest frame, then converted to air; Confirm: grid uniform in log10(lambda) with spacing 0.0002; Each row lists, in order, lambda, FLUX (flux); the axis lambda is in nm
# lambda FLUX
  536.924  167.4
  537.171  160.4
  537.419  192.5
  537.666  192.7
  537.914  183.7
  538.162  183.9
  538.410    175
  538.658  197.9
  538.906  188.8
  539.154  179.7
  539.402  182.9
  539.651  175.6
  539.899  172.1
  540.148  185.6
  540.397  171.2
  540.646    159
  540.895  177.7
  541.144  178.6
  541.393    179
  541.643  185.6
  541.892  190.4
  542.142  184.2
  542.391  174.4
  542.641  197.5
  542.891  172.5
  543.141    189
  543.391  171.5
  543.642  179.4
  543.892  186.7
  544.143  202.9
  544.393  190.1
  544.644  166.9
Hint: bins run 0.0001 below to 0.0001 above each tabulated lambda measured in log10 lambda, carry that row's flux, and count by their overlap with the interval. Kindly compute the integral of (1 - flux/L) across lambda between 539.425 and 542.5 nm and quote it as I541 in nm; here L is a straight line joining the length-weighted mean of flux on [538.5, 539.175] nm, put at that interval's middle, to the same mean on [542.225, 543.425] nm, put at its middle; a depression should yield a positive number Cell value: 0.12 nm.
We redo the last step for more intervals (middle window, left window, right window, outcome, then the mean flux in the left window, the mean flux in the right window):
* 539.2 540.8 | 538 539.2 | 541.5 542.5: 0.087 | 185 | 184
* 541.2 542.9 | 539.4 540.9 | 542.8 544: -0.062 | 174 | 180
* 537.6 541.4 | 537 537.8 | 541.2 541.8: 0.034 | 181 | 182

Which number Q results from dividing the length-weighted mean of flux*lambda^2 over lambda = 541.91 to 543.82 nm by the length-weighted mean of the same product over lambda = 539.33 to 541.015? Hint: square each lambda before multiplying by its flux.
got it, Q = 1.05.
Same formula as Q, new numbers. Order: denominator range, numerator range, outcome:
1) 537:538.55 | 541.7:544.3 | 1.04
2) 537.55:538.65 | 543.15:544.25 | 1.02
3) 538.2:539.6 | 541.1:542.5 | 1.00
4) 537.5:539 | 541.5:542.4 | 1.00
